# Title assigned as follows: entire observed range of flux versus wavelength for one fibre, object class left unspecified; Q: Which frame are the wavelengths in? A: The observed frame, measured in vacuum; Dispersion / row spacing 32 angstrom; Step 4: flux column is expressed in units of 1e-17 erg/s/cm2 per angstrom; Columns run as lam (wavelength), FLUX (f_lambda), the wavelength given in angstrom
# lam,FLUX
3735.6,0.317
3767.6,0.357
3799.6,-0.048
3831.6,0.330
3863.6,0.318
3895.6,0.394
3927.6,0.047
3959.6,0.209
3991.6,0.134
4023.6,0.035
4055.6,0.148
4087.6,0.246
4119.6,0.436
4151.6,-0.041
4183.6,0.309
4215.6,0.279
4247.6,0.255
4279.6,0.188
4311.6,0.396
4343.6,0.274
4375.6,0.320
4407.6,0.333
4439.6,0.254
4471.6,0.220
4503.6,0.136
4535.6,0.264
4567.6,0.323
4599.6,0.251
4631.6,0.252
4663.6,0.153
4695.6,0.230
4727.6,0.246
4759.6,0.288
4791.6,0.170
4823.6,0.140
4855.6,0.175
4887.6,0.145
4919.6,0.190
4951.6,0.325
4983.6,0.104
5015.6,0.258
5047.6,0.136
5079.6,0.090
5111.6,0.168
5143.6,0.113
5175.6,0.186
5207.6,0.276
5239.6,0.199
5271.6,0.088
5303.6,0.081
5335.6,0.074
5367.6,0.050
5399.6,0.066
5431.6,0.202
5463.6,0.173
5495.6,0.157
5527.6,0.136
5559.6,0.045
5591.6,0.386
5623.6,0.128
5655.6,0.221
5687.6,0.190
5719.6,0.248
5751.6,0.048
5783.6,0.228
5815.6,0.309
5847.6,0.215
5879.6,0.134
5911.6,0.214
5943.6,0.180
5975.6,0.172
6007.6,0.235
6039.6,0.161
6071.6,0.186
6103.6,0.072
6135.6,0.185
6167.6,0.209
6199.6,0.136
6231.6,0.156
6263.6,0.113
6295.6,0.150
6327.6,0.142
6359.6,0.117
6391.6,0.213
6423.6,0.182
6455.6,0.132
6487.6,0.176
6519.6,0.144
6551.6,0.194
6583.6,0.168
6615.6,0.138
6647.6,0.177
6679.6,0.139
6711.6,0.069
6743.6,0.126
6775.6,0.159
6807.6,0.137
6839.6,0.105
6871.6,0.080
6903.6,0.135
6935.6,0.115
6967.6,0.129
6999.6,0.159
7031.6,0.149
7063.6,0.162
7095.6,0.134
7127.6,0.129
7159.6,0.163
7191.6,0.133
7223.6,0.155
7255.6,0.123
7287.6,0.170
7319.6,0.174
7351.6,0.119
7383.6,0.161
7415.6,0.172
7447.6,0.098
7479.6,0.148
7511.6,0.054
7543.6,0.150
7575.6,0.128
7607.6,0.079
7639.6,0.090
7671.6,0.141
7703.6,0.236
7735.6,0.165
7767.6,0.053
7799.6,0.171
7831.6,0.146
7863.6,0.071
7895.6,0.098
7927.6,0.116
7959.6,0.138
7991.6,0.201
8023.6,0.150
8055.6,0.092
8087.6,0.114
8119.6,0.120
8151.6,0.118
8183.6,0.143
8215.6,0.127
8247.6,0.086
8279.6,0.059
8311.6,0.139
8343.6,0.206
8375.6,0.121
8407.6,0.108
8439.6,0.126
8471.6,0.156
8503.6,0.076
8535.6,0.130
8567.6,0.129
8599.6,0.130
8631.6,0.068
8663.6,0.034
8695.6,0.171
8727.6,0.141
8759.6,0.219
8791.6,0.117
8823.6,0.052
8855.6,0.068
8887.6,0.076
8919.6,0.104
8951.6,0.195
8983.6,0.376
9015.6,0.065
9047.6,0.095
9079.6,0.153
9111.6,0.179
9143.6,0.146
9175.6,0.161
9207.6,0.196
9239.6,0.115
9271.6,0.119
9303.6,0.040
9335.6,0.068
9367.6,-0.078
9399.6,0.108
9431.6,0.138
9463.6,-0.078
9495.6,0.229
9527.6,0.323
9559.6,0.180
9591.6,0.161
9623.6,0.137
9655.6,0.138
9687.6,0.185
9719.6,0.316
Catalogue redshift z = 1.41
